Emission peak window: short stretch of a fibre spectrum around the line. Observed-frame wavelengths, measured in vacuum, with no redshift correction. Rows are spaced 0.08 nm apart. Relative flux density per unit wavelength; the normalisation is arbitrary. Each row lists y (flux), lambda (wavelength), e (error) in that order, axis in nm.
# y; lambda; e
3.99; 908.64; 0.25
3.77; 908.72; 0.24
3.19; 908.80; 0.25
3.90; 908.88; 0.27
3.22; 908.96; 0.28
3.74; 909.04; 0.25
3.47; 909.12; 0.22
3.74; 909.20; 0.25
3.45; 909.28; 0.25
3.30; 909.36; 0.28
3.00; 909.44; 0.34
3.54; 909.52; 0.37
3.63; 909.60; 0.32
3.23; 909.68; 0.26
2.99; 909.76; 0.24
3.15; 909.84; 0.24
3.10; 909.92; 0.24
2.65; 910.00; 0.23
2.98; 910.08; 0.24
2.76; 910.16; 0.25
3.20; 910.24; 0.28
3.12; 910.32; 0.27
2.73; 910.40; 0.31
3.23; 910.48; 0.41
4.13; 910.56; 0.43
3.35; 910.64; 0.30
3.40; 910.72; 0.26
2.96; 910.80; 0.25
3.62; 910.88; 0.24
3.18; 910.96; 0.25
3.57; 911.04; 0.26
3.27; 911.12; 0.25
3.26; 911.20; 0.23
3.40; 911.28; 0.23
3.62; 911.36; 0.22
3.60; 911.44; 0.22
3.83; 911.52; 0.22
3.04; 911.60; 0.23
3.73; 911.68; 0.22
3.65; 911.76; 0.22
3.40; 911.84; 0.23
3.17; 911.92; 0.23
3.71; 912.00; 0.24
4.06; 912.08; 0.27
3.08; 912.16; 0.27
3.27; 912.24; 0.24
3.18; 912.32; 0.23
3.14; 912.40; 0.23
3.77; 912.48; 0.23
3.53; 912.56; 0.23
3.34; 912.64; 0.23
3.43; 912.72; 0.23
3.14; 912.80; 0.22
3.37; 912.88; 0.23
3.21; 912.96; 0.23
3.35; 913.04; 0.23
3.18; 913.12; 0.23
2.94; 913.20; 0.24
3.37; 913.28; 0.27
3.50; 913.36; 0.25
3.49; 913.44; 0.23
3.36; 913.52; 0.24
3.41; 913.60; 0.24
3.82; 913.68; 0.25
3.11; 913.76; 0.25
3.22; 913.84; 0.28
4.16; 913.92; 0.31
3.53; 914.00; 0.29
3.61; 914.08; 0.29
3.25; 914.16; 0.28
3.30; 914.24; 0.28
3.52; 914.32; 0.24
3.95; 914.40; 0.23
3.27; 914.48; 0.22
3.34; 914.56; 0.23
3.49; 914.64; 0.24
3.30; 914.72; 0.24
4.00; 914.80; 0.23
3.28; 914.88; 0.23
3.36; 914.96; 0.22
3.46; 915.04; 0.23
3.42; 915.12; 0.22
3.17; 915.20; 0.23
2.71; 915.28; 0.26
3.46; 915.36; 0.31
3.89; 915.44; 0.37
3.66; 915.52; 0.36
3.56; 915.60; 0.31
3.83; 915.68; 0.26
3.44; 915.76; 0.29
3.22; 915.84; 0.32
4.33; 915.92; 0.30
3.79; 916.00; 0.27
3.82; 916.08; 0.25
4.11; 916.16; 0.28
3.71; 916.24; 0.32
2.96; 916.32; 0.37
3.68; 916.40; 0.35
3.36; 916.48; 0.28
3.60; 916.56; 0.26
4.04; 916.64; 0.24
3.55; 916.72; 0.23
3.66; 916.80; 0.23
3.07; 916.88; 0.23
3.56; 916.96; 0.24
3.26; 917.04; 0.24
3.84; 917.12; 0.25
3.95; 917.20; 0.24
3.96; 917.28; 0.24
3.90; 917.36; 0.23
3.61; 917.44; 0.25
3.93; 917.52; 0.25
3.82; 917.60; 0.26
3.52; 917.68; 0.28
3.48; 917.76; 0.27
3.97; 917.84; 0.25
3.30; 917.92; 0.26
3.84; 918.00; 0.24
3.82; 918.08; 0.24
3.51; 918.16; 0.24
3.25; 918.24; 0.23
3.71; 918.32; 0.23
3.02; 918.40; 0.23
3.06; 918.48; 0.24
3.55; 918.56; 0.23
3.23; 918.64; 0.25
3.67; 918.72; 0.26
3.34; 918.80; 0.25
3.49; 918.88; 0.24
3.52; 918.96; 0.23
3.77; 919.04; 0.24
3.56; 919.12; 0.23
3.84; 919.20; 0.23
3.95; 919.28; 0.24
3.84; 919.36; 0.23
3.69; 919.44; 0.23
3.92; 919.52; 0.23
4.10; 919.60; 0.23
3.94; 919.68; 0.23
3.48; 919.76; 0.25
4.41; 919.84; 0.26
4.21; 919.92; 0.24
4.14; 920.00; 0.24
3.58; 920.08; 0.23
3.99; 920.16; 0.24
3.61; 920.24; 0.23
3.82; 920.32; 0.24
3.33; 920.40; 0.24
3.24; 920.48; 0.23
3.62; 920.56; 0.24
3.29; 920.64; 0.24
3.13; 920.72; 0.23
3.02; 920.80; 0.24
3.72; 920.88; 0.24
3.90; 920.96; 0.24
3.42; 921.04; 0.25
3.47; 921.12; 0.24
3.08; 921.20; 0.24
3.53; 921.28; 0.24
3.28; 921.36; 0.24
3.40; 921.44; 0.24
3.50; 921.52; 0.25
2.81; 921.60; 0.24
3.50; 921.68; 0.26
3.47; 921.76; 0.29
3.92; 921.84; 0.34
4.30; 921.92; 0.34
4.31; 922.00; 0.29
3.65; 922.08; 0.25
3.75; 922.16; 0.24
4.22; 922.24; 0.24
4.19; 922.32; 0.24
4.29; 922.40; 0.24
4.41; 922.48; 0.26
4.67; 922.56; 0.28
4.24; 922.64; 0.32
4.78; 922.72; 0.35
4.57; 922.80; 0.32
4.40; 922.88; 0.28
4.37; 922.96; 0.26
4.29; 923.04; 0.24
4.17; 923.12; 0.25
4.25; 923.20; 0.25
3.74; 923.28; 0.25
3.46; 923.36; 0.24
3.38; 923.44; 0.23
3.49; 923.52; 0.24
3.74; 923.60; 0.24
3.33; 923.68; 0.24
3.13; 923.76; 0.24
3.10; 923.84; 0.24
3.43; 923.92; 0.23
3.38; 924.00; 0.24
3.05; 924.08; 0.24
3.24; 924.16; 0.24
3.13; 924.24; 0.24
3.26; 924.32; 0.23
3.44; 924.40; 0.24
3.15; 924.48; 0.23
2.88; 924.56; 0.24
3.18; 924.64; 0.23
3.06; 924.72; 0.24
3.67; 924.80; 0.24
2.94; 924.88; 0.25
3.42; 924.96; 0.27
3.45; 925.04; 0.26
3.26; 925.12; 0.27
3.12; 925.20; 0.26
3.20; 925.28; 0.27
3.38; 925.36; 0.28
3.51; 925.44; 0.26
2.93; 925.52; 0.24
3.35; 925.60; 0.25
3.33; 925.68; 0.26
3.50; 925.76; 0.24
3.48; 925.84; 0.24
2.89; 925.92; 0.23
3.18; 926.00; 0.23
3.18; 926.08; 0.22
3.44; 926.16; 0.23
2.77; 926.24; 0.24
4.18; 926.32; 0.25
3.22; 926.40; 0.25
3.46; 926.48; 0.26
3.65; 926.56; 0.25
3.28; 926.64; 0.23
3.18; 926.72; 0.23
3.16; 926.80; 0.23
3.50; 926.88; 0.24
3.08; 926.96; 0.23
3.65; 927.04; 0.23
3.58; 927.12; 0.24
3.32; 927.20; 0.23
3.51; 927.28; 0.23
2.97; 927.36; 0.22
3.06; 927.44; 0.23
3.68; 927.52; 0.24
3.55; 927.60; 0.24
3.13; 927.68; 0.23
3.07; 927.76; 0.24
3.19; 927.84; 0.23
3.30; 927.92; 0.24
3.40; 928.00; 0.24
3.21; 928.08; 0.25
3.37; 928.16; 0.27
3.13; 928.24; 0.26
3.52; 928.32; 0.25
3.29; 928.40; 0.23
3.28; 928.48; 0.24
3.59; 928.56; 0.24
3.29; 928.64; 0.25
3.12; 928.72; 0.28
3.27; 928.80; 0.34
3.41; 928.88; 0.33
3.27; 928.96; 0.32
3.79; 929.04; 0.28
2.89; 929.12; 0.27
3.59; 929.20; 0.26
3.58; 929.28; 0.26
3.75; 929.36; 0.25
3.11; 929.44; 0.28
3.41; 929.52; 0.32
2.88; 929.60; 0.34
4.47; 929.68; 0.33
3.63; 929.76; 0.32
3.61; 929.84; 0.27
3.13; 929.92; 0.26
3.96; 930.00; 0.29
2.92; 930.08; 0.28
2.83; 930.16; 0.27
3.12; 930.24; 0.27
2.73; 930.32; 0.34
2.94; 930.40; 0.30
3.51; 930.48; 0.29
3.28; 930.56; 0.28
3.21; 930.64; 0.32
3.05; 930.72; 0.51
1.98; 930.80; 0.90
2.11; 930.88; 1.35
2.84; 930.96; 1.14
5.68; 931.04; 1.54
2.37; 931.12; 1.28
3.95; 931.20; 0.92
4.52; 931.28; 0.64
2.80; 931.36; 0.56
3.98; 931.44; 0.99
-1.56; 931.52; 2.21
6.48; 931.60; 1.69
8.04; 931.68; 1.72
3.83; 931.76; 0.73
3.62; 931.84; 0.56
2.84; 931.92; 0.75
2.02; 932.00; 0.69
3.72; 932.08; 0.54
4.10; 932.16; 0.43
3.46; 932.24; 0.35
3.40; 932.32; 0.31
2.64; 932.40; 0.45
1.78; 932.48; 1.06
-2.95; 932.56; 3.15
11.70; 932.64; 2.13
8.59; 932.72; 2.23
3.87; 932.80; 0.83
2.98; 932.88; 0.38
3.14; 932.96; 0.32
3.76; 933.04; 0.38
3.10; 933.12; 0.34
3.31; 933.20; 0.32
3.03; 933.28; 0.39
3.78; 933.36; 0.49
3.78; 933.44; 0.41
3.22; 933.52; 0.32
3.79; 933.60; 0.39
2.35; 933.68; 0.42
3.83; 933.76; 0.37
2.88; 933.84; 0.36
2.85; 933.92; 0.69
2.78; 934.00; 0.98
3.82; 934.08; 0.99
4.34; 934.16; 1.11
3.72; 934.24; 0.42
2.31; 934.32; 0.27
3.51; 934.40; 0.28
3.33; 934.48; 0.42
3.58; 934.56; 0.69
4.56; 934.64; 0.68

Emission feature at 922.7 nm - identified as [N II]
